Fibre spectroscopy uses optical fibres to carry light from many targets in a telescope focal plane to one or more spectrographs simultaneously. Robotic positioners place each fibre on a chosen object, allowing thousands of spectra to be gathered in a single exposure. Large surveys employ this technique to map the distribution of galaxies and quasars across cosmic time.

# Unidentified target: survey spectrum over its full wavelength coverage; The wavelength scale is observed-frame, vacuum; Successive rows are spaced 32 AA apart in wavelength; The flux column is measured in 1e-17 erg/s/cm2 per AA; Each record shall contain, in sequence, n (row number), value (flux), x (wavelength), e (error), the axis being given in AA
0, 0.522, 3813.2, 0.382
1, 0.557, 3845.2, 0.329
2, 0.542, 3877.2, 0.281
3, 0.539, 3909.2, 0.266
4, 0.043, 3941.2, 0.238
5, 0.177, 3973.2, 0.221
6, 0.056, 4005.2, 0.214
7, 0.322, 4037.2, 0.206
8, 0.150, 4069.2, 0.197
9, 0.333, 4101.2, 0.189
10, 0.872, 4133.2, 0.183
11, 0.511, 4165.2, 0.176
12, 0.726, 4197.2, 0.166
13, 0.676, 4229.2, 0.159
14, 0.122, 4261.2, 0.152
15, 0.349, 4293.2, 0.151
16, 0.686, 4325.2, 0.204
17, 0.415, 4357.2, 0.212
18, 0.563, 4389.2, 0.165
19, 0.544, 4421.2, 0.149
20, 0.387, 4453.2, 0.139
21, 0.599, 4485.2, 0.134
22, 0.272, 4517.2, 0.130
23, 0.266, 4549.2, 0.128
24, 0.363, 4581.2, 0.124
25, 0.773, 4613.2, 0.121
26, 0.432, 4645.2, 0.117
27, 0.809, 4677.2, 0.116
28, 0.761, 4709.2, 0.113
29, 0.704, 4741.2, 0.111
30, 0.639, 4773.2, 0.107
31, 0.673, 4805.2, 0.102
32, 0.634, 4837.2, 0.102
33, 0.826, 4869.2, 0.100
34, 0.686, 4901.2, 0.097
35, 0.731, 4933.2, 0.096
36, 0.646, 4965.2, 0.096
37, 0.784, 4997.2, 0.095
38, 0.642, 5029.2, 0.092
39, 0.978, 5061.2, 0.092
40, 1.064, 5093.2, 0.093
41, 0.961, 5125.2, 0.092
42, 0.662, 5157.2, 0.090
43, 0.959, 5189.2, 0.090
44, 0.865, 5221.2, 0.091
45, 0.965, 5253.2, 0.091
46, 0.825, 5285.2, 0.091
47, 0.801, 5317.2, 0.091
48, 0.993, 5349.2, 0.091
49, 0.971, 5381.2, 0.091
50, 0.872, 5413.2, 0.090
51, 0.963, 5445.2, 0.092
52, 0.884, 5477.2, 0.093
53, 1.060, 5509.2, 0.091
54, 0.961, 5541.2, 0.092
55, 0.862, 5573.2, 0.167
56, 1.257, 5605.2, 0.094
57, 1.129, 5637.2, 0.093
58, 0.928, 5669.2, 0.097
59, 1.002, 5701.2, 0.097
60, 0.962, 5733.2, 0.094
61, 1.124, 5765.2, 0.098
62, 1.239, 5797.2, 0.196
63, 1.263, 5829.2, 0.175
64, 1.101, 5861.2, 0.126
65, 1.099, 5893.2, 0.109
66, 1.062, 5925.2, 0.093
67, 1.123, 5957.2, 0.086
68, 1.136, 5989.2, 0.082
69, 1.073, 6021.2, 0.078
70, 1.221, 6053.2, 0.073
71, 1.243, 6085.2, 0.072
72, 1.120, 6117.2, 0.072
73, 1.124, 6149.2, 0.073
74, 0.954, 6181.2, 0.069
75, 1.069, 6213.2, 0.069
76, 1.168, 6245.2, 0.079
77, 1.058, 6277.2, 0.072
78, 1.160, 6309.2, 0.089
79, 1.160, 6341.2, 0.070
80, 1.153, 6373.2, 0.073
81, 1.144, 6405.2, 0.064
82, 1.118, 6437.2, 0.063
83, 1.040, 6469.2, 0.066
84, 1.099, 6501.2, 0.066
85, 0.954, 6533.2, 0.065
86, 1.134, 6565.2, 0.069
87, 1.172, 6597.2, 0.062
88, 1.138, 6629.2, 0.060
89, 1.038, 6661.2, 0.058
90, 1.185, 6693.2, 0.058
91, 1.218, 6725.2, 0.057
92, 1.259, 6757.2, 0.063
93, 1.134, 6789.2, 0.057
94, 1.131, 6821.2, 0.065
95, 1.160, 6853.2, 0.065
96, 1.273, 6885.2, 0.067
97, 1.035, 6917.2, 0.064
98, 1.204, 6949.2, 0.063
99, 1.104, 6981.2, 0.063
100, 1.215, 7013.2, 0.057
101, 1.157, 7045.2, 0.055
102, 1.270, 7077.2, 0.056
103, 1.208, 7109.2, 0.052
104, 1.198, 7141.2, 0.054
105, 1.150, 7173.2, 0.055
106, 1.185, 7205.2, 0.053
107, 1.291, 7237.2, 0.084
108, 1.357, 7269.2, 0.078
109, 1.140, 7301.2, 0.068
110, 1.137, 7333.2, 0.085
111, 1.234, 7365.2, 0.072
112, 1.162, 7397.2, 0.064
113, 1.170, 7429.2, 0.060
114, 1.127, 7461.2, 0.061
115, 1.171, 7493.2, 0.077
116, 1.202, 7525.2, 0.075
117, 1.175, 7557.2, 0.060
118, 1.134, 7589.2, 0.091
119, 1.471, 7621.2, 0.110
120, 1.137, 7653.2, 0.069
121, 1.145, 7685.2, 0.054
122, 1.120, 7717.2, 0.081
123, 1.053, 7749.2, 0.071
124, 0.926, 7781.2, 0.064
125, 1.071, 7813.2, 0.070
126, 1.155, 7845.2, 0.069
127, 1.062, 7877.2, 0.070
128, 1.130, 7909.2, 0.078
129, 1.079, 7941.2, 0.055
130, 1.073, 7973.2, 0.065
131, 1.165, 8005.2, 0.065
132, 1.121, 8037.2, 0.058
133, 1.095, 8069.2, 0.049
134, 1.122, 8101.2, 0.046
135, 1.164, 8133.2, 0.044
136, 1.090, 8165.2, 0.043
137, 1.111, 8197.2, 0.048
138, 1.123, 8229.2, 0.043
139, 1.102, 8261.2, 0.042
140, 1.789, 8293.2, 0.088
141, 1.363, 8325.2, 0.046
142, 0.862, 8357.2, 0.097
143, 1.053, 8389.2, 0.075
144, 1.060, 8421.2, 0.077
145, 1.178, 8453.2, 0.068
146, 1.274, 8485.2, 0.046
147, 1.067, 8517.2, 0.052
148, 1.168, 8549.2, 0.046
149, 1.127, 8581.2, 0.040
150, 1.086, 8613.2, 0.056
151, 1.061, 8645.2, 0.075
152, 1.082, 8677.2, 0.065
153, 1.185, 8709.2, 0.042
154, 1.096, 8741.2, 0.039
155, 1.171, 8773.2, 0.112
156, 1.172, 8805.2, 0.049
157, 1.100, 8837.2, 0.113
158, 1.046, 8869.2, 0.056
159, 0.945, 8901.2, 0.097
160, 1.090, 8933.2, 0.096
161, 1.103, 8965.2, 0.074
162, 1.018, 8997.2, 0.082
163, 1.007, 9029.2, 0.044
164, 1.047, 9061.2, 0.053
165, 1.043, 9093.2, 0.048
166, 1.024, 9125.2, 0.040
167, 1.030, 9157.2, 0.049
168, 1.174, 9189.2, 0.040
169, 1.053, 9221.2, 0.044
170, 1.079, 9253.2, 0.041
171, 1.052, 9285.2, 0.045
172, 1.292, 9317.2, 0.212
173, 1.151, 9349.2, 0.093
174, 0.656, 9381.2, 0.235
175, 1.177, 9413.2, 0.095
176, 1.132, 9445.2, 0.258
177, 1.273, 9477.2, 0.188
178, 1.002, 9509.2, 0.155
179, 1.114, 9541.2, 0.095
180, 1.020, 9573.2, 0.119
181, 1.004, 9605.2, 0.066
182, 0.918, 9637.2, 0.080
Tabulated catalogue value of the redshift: 0.26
